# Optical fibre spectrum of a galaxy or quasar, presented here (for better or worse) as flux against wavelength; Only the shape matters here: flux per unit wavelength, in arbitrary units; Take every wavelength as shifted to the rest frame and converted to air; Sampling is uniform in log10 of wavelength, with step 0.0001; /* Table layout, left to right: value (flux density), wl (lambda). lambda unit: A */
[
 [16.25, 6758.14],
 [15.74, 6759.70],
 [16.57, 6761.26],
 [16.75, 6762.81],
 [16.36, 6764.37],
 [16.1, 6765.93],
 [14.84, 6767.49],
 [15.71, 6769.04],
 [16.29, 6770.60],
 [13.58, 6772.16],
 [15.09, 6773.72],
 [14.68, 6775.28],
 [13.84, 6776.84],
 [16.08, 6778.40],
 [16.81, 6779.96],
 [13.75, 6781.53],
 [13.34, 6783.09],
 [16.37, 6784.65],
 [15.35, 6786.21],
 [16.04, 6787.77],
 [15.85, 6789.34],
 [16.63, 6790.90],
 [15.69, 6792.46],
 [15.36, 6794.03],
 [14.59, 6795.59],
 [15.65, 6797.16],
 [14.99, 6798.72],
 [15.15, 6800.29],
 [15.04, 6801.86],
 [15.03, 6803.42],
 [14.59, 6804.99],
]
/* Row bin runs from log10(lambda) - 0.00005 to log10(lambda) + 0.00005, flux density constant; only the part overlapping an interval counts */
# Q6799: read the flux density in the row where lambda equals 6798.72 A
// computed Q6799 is 14.99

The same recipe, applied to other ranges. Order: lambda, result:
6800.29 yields 15.15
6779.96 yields 16.81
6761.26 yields 16.57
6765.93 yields 16.1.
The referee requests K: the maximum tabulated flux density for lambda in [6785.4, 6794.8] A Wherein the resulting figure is 16.63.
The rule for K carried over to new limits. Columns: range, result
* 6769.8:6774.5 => 16.29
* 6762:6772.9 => 16.75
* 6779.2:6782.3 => 16.81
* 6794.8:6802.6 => 15.65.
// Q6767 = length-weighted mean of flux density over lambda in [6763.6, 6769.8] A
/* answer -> 15.8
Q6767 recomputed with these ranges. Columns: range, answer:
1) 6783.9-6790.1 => 15.9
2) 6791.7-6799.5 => 15.3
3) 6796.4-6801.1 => 15.3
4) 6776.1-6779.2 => 15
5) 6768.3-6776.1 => 15.1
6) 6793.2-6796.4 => 15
